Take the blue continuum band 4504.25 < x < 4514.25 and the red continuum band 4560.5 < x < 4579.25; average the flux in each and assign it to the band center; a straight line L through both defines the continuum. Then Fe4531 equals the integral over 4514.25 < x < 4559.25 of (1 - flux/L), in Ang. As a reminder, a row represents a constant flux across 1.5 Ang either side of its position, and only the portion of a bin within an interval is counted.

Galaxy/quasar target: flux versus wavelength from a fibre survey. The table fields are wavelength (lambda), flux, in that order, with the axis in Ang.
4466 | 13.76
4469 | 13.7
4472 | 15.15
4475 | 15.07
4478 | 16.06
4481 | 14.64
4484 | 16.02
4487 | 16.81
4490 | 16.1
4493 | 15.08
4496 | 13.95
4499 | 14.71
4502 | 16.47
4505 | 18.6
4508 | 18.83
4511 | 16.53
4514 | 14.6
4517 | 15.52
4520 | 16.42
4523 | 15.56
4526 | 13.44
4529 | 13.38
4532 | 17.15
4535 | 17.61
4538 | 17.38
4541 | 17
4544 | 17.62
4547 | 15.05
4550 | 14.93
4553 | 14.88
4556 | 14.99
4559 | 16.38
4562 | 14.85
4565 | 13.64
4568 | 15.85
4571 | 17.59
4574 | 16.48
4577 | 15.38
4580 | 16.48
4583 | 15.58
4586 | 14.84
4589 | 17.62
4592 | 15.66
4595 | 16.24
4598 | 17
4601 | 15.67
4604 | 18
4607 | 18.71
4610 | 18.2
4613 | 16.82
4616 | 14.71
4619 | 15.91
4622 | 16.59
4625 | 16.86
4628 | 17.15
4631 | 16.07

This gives 2.18 Ang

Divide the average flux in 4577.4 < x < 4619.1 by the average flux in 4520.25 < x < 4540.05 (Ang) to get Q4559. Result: 1.0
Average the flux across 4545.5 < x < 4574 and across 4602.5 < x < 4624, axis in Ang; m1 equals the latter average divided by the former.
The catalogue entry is 1.1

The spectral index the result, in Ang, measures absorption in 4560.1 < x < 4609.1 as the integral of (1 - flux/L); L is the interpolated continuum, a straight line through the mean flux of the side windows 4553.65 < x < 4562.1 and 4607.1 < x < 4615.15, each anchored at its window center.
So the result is 0.69 Ang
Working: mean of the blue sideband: 15.4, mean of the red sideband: 17.5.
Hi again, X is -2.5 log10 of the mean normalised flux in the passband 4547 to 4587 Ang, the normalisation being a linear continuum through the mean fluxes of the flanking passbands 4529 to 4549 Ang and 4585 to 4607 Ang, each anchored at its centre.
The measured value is 0.08 mag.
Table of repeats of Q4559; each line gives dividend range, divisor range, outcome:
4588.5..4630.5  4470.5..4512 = 1.05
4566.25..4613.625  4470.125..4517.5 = 1.05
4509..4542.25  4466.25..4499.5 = 1.05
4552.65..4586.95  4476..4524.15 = 0.98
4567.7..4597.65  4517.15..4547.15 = 1.01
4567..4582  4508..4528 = 1.05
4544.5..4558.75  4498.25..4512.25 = 0.89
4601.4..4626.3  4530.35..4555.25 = 1.03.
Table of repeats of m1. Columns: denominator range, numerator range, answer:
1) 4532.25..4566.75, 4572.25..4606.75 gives 1.03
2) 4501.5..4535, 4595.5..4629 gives 1.05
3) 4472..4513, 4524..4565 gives 0.98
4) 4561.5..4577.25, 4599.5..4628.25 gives 1.07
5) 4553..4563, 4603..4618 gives 1.12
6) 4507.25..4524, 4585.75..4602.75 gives 1.01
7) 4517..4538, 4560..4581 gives 1.00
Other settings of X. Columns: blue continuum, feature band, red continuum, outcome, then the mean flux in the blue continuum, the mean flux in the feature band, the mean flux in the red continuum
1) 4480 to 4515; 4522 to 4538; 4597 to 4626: 0.047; 16.1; 15.6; 16.8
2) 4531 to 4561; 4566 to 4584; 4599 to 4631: 0.022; 16.3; 16.2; 16.8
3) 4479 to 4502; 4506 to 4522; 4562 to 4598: -0.059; 15.4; 16.4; 15.9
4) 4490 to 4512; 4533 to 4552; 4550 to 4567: -0.083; 16.3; 16.6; 15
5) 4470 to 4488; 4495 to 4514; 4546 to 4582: -0.060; 15.5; 16.4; 15.5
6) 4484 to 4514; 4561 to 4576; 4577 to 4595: 0.024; 16.2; 15.7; 16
